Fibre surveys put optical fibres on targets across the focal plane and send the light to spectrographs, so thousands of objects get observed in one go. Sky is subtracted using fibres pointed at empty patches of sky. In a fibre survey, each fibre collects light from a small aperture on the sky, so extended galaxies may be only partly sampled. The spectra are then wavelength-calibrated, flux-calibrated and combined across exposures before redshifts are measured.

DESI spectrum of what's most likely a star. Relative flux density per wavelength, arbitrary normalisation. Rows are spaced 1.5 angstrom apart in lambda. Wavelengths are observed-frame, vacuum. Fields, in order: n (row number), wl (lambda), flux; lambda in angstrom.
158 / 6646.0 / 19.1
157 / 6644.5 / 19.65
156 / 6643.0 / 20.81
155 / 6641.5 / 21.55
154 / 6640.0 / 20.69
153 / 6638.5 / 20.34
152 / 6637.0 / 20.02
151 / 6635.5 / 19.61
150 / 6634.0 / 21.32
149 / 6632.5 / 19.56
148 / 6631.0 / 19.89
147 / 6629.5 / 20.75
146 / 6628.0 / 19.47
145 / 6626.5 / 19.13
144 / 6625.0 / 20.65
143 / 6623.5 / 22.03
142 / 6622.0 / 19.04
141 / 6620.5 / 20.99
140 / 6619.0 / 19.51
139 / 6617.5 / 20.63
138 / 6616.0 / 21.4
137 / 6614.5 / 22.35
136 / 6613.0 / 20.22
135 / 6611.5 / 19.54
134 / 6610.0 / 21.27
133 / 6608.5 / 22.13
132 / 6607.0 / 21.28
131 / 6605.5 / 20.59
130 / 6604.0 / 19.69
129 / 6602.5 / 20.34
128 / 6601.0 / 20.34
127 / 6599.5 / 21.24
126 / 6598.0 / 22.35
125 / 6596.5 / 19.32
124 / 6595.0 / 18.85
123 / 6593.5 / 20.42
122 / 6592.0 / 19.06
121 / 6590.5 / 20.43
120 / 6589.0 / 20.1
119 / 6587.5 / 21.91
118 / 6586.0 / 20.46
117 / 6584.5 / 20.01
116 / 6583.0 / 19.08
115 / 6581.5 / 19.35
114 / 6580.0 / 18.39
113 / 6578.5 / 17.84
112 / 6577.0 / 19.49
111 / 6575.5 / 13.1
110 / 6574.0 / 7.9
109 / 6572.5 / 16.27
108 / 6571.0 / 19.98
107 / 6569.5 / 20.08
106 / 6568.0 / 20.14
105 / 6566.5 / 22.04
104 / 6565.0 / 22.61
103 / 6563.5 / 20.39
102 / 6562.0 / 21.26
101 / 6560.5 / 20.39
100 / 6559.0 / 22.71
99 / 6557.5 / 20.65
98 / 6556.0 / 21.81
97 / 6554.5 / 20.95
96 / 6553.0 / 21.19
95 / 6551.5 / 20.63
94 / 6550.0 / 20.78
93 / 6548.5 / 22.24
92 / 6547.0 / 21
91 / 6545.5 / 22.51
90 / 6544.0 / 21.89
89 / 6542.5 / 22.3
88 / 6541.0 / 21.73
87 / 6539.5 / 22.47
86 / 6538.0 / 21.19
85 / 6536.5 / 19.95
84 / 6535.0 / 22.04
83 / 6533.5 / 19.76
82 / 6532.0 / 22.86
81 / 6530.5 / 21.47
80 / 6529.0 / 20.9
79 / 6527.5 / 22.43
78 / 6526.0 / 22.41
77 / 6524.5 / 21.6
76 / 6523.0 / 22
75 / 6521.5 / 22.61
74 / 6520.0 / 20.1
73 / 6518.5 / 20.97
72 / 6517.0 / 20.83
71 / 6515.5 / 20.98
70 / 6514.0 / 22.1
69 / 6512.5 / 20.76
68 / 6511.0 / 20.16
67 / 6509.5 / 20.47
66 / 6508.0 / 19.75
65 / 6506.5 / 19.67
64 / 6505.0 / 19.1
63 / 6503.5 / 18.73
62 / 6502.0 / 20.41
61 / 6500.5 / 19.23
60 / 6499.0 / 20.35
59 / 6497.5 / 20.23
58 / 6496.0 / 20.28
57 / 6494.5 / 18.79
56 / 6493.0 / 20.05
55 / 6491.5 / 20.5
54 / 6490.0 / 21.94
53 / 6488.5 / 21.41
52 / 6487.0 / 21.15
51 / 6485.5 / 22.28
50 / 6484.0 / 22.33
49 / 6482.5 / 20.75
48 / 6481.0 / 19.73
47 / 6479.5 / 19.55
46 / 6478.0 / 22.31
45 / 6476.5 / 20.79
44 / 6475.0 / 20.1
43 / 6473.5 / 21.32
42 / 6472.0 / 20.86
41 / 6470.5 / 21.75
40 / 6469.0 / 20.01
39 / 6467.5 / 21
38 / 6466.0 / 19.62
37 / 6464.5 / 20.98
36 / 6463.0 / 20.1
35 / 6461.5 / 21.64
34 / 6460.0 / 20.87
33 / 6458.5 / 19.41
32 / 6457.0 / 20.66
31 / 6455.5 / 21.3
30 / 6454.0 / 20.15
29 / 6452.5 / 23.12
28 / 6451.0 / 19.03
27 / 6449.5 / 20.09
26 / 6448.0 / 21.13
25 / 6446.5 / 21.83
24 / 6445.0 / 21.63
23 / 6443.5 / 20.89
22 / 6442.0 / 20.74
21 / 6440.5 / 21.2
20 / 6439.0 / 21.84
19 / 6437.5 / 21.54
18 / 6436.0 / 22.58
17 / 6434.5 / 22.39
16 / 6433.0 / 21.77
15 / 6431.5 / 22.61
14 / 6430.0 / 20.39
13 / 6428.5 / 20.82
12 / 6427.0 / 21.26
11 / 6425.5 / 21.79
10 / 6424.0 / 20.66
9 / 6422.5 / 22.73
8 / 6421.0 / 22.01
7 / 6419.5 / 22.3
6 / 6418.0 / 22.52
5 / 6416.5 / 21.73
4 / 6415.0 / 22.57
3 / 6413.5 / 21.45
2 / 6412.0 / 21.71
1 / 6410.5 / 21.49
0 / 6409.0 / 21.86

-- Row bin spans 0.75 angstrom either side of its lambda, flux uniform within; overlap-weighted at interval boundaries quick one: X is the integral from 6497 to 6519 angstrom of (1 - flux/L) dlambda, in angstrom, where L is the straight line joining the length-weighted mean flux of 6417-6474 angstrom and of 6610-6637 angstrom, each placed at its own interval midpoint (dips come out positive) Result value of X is 0.7 angstrom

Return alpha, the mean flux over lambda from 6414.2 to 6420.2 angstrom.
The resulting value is 22.3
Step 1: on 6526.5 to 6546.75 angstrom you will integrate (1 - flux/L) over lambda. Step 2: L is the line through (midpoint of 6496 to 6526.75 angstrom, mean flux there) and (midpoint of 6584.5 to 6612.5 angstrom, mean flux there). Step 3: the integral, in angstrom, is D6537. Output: -1.0 angstrom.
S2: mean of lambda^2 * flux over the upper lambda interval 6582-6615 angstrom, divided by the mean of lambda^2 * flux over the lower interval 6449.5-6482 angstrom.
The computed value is 1.03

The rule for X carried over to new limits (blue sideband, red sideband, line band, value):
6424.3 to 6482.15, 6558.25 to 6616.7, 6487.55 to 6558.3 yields -2.00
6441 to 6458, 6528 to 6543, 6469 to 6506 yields 1.07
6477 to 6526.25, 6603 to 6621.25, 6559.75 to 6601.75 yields 2.79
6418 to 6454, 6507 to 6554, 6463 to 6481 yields 0.63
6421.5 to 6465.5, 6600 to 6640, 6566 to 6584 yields 2.51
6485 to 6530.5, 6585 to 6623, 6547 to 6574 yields 0.21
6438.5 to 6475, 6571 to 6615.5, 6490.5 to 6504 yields 0.36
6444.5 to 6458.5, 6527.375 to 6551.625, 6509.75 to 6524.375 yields 0.15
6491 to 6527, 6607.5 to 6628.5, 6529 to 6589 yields 0.82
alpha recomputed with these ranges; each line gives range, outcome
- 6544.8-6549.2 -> 21.9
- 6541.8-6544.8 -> 22.1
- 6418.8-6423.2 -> 22.3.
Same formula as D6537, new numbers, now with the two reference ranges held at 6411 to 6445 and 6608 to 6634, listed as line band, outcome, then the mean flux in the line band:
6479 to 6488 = 0.1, 21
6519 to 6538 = -0.4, 21.5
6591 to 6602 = 0.2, 20.2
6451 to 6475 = 0.8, 20.8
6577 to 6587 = 0.7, 19.3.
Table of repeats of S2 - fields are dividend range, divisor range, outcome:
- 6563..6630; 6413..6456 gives 0.97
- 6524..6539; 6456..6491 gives 1.05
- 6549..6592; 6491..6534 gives 0.97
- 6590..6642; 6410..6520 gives 1.02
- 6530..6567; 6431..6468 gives 1.05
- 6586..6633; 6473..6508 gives 1.04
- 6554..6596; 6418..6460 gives 0.95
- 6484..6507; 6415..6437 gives 0.95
